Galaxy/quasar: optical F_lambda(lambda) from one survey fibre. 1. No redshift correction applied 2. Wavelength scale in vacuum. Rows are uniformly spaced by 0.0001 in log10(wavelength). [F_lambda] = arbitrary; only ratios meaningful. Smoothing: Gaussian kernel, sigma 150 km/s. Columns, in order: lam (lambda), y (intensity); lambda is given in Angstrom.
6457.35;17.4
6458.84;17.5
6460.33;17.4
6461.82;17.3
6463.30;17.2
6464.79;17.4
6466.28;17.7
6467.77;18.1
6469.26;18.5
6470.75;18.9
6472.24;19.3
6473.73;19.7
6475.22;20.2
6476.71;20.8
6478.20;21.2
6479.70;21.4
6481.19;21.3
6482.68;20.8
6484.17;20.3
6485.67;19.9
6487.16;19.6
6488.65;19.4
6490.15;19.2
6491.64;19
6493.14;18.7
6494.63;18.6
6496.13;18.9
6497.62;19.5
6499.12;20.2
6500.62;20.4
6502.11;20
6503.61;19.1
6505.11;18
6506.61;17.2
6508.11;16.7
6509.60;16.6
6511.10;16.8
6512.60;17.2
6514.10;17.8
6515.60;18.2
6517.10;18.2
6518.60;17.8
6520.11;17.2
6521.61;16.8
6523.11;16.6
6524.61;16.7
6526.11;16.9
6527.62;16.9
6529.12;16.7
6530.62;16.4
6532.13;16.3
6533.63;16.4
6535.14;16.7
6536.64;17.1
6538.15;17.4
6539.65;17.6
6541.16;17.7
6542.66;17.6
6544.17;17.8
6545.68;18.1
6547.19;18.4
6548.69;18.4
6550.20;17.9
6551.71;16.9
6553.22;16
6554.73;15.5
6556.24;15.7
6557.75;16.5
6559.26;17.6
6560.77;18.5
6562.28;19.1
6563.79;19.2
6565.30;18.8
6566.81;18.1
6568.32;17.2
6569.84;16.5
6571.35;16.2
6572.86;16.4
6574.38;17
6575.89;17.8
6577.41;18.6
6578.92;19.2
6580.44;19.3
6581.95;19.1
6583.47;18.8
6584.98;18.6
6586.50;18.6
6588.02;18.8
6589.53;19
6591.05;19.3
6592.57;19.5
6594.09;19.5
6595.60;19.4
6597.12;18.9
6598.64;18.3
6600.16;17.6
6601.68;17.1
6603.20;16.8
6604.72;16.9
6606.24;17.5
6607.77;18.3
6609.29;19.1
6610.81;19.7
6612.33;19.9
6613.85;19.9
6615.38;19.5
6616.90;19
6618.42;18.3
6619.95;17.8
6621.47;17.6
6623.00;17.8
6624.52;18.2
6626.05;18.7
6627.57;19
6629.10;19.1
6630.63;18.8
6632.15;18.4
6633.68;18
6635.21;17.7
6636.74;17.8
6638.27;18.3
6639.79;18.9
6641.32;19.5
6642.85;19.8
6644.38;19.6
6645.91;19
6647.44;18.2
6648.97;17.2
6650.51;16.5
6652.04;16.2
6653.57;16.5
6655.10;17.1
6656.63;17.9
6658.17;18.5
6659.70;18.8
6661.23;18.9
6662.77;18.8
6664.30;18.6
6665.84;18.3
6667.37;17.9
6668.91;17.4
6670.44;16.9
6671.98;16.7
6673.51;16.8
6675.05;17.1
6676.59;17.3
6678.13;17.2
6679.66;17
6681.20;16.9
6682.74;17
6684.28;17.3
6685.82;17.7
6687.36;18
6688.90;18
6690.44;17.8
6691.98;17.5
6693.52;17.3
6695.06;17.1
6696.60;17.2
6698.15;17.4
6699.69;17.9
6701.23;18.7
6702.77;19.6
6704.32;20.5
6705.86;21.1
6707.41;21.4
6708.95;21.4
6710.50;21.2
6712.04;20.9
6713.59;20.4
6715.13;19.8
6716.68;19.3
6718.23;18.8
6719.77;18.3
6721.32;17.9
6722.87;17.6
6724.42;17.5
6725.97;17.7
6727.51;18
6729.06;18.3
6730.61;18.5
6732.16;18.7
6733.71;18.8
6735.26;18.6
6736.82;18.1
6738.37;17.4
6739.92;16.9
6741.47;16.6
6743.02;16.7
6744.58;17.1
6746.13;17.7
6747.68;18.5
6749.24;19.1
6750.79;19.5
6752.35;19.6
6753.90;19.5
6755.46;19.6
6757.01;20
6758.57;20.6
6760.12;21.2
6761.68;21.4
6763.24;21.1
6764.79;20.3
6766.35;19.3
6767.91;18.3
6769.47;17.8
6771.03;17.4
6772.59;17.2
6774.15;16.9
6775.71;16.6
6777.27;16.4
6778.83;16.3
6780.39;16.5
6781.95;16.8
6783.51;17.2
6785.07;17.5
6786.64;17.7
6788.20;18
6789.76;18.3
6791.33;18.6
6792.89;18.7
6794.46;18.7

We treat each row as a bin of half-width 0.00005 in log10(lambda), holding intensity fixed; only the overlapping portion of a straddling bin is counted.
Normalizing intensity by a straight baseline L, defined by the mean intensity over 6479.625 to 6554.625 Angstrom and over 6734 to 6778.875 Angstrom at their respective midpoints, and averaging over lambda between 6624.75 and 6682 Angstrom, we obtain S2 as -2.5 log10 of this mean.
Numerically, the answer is 0.02 mag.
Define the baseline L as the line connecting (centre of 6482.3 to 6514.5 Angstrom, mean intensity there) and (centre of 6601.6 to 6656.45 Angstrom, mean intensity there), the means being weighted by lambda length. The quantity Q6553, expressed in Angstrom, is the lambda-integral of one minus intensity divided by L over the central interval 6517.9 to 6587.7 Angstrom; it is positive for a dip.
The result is 4.1 Angstrom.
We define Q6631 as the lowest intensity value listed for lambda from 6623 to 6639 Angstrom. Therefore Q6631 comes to 17.7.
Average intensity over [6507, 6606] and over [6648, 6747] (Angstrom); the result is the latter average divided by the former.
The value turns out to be 1.03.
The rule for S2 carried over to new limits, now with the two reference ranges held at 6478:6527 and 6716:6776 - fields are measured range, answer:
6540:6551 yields 0.04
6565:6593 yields 0.02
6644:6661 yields 0.05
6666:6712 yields 0.02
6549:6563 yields 0.09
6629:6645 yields -0.01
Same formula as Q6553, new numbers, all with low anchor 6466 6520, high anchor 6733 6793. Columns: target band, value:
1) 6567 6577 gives 1.0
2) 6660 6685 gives 1.4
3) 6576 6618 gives 0.0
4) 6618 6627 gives 0.3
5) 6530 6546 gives 1.5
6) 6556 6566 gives 0.4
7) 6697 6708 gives -0.6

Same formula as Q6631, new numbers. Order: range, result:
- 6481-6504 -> 18.6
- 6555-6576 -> 15.7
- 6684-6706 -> 17.1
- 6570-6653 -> 16.2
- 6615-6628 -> 17.6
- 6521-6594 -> 15.5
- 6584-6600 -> 18.3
